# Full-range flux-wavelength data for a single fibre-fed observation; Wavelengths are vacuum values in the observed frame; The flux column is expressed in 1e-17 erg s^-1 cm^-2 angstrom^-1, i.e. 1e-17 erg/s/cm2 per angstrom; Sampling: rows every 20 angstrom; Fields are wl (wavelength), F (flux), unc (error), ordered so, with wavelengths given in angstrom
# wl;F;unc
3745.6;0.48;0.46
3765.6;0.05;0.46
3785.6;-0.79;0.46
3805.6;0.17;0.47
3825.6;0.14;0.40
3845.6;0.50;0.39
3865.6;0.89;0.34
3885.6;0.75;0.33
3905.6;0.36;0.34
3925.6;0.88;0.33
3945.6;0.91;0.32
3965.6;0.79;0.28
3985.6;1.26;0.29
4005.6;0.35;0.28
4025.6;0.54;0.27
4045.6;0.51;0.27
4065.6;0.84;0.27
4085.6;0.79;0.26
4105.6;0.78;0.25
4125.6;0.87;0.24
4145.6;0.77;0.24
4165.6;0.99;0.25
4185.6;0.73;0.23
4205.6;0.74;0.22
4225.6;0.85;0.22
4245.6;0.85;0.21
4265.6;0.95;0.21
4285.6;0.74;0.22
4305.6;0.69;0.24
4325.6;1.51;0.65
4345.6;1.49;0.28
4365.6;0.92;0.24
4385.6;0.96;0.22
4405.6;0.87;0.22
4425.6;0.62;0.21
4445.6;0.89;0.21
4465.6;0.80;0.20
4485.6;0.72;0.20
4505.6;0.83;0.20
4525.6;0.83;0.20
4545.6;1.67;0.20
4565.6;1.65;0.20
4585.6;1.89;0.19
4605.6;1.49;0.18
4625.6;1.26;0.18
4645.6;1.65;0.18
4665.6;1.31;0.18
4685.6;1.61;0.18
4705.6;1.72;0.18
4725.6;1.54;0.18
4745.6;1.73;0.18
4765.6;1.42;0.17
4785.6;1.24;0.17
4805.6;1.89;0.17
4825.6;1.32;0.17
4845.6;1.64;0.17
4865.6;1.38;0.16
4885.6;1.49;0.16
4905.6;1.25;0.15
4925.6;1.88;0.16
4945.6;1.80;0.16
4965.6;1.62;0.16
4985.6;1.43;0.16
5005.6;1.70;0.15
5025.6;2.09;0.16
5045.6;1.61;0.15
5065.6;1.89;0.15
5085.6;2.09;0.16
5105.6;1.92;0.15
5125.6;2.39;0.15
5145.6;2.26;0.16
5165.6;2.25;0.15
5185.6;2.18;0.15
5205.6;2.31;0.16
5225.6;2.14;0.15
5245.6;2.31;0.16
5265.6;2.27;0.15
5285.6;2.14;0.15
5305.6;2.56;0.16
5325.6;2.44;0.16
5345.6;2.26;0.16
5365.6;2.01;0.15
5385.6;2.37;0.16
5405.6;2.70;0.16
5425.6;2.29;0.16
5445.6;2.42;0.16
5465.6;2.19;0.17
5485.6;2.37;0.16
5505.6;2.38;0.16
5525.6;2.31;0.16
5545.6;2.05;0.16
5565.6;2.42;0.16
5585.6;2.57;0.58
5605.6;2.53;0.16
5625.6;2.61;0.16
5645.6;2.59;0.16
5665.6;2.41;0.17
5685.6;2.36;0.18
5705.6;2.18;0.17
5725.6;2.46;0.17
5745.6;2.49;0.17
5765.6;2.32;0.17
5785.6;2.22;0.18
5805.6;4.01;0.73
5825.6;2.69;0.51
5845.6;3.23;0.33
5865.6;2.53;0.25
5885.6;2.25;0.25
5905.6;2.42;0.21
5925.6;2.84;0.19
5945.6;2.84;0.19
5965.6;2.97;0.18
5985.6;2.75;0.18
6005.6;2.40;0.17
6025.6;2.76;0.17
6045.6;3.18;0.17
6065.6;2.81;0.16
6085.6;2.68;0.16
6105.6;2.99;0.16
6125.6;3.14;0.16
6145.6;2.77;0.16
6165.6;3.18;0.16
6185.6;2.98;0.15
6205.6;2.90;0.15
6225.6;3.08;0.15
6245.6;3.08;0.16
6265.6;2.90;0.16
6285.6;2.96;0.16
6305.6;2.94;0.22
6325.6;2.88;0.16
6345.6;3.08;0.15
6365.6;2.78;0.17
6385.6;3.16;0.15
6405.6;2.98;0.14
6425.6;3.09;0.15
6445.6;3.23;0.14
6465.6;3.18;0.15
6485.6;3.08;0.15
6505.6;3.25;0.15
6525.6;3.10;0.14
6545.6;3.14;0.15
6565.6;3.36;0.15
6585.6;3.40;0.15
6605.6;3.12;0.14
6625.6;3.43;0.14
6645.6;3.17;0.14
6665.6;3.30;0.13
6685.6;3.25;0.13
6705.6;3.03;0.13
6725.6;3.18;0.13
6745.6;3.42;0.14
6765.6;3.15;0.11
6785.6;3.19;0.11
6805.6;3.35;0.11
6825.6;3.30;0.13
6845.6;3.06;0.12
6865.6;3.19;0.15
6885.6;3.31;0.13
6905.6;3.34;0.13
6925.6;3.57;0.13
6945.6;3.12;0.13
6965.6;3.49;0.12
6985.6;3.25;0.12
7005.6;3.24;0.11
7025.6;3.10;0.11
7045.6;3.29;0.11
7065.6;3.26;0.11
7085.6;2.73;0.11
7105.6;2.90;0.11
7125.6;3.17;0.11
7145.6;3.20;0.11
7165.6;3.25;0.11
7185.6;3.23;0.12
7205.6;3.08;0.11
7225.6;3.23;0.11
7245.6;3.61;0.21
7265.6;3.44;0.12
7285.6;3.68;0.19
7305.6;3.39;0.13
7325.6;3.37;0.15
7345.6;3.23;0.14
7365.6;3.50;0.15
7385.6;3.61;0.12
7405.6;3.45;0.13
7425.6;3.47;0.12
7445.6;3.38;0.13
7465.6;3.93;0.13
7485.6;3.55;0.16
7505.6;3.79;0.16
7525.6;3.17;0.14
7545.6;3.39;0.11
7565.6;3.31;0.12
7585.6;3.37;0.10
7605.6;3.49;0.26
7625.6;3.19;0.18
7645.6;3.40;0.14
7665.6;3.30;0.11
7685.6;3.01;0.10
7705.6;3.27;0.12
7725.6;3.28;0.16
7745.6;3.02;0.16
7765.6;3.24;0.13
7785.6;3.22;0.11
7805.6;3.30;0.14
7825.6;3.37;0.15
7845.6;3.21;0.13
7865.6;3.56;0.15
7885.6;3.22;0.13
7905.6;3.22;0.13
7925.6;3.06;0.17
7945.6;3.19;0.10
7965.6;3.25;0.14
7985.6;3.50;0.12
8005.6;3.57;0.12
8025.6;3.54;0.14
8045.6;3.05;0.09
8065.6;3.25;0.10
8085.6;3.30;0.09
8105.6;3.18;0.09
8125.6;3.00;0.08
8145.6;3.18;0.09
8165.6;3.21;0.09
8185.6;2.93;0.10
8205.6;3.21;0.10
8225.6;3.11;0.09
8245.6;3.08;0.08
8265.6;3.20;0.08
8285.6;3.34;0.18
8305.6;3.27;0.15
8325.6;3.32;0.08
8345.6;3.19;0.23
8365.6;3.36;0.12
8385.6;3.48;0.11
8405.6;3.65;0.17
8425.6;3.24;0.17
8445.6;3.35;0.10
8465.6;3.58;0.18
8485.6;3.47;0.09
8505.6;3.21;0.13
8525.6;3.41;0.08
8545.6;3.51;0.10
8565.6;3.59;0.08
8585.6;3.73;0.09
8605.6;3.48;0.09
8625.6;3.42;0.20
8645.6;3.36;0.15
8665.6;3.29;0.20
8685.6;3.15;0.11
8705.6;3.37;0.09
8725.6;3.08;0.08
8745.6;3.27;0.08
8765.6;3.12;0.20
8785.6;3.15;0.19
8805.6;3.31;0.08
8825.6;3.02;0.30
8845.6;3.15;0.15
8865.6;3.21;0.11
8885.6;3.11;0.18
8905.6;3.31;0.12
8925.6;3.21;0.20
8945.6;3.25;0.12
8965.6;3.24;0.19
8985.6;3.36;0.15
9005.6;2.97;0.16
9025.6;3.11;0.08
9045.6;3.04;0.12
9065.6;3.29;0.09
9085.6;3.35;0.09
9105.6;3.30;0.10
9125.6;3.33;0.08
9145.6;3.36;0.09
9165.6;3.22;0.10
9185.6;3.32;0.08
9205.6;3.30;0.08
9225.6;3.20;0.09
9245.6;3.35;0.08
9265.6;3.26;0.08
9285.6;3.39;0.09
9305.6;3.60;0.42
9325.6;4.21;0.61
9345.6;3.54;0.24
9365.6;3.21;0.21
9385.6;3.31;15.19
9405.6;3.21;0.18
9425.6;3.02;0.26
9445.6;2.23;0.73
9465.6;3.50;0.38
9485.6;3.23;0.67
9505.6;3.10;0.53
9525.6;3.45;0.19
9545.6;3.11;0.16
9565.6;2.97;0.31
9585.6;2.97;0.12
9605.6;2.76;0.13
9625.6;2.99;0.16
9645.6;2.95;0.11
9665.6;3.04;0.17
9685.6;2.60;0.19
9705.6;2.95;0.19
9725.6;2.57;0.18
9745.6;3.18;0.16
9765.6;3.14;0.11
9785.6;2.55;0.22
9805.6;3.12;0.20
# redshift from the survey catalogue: 0.139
